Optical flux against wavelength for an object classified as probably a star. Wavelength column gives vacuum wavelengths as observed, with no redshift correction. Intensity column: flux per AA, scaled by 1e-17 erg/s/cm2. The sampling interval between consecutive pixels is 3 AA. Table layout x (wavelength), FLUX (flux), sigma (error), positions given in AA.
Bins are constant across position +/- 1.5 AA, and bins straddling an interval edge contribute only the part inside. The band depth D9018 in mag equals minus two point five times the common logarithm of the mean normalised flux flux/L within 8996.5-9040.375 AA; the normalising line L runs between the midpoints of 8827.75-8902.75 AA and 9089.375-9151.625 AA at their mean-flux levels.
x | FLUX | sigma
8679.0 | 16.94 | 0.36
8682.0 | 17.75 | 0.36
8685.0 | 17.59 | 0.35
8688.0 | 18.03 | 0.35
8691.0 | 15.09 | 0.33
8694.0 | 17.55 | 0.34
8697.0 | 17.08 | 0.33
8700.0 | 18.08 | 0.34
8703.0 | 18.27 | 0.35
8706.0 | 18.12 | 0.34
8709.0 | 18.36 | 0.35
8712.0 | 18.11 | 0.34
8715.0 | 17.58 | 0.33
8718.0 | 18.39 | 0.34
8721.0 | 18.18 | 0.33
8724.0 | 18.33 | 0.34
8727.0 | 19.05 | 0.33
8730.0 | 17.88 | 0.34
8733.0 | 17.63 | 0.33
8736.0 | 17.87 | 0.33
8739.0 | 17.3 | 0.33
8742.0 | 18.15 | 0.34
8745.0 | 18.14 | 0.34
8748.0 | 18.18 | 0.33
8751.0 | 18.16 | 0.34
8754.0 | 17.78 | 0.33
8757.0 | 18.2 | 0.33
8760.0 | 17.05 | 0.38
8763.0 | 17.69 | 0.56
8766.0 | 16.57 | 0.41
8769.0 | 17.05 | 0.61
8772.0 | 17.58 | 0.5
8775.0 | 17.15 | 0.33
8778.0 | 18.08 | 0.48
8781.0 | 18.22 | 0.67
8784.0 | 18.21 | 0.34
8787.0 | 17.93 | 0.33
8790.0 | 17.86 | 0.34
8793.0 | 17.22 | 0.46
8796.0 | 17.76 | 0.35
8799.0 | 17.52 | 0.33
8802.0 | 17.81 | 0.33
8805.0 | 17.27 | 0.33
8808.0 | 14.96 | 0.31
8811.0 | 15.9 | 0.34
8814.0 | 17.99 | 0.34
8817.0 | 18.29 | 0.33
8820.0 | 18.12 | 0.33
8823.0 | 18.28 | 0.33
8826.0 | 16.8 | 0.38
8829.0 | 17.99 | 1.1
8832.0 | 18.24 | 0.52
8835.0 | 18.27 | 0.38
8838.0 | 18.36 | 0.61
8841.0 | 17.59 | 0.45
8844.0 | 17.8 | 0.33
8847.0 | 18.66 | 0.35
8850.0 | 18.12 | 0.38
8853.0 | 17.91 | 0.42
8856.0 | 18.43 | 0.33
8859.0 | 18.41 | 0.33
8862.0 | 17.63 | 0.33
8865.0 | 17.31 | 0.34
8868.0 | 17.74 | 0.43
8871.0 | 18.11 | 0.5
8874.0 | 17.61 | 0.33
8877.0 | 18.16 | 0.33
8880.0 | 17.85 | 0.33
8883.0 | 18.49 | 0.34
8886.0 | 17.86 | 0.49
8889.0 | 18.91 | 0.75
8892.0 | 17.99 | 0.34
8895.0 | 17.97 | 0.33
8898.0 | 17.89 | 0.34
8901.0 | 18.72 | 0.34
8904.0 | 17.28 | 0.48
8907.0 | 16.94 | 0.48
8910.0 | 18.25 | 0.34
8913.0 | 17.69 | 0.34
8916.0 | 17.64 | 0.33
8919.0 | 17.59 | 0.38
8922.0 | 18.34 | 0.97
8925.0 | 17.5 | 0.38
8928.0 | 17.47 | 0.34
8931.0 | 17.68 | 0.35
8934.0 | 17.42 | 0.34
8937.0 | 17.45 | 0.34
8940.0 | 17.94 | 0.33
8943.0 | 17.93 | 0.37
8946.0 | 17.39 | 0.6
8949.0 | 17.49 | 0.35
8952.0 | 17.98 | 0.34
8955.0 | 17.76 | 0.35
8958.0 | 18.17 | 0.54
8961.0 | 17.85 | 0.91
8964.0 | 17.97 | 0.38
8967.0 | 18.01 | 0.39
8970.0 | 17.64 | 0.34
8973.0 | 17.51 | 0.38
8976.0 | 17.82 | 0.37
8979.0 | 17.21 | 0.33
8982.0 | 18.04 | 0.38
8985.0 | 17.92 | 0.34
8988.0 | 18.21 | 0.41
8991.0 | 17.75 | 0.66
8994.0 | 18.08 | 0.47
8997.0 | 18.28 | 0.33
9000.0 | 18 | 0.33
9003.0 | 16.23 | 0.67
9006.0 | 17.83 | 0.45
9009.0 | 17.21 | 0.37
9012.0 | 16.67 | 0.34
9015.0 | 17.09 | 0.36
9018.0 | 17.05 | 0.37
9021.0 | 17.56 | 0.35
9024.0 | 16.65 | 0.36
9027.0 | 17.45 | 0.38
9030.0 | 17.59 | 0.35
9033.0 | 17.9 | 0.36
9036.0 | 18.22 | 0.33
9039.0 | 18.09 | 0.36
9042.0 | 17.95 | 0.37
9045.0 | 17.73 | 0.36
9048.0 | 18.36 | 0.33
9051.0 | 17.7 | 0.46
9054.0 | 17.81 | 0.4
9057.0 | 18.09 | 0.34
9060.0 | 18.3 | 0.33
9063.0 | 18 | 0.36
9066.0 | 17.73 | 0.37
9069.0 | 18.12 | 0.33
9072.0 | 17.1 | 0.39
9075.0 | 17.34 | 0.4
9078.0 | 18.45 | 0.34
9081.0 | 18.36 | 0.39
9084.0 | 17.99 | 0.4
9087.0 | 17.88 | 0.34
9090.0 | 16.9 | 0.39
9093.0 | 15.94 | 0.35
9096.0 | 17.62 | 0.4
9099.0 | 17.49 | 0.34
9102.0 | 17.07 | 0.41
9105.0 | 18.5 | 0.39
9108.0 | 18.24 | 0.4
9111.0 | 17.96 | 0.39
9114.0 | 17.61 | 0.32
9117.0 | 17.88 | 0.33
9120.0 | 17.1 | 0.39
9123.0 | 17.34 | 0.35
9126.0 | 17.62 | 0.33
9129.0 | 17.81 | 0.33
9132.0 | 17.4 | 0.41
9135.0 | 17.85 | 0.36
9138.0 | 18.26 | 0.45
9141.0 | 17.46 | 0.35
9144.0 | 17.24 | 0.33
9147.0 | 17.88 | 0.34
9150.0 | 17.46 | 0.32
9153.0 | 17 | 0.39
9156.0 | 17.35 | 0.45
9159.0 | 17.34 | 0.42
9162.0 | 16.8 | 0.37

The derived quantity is 0.021 mag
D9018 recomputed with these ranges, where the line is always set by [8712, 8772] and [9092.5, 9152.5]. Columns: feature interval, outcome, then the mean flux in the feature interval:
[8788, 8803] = 0.01 mag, 17.6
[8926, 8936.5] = 0.01 mag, 17.5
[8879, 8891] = -0.03 mag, 18.3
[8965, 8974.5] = 0.00 mag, 17.7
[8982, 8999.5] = -0.02 mag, 18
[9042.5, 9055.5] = -0.02 mag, 17.9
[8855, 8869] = -0.01 mag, 17.9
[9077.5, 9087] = -0.03 mag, 18.2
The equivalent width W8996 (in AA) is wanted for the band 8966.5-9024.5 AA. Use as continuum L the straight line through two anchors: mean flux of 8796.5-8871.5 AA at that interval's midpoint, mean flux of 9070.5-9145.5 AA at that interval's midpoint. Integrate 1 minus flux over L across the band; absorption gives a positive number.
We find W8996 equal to 0.4 AA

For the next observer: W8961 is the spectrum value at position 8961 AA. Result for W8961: 17.85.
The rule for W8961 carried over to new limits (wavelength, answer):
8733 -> 17.63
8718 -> 18.39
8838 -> 18.36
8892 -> 17.99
